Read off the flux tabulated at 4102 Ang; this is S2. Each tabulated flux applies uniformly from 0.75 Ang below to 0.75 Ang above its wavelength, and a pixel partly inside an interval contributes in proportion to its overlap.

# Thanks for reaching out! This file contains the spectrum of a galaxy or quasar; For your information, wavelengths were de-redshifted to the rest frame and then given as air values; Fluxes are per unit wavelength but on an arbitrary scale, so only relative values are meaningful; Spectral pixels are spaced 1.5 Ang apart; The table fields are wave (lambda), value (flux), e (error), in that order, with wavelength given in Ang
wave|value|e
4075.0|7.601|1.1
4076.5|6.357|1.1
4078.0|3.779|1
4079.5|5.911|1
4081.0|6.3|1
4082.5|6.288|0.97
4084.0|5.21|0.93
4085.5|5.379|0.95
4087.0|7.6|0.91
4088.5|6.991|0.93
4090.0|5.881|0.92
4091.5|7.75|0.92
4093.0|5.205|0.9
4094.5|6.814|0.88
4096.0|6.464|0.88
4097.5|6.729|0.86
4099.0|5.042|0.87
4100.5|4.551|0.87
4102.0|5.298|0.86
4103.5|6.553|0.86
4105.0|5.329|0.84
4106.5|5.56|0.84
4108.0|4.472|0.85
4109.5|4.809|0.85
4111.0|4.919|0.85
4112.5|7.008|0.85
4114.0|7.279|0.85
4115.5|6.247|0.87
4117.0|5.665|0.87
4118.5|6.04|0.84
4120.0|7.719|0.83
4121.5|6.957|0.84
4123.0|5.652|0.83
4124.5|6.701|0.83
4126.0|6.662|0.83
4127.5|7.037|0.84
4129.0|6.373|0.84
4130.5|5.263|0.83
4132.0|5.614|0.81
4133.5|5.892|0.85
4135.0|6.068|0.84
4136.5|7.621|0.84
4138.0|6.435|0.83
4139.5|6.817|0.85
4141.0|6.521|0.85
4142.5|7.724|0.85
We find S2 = 5.298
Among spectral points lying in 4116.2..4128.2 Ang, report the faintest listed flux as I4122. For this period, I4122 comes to 5.652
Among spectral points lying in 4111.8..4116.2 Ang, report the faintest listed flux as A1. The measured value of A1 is 6.247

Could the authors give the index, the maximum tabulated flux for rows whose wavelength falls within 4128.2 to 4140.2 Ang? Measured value 7.621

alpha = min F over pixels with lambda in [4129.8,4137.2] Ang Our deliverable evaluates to 5.263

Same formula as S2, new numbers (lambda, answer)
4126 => 6.662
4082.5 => 6.288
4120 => 7.719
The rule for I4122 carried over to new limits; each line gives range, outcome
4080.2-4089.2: 5.21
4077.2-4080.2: 3.779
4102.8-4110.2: 4.472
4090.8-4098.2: 5.205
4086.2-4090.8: 5.881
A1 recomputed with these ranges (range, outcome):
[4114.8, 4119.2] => 5.665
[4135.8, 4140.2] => 6.435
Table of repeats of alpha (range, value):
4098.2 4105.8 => 4.551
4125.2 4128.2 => 6.662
